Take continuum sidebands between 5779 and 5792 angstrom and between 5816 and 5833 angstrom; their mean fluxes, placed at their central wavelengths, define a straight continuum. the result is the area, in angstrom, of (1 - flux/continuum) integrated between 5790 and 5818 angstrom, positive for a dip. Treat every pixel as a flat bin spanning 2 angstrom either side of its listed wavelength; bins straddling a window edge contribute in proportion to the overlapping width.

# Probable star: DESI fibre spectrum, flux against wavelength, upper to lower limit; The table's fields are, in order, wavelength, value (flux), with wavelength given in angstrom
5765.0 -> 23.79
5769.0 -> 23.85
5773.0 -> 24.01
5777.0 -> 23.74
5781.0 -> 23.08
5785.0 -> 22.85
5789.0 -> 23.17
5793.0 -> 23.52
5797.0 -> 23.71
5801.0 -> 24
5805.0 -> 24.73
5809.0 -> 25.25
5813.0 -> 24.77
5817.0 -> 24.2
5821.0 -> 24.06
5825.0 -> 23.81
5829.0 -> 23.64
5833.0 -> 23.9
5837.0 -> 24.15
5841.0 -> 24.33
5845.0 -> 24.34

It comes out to -1.0 angstrom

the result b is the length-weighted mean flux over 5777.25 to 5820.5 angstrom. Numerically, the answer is 23.9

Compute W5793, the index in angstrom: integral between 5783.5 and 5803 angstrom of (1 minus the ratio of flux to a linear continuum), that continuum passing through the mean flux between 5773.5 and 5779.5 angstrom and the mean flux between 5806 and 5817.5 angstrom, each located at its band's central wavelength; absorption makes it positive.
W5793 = 0.63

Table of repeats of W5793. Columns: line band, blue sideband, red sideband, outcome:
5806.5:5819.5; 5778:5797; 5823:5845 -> -0.6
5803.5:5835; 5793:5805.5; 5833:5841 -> -0.3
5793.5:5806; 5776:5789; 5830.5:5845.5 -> -0.3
